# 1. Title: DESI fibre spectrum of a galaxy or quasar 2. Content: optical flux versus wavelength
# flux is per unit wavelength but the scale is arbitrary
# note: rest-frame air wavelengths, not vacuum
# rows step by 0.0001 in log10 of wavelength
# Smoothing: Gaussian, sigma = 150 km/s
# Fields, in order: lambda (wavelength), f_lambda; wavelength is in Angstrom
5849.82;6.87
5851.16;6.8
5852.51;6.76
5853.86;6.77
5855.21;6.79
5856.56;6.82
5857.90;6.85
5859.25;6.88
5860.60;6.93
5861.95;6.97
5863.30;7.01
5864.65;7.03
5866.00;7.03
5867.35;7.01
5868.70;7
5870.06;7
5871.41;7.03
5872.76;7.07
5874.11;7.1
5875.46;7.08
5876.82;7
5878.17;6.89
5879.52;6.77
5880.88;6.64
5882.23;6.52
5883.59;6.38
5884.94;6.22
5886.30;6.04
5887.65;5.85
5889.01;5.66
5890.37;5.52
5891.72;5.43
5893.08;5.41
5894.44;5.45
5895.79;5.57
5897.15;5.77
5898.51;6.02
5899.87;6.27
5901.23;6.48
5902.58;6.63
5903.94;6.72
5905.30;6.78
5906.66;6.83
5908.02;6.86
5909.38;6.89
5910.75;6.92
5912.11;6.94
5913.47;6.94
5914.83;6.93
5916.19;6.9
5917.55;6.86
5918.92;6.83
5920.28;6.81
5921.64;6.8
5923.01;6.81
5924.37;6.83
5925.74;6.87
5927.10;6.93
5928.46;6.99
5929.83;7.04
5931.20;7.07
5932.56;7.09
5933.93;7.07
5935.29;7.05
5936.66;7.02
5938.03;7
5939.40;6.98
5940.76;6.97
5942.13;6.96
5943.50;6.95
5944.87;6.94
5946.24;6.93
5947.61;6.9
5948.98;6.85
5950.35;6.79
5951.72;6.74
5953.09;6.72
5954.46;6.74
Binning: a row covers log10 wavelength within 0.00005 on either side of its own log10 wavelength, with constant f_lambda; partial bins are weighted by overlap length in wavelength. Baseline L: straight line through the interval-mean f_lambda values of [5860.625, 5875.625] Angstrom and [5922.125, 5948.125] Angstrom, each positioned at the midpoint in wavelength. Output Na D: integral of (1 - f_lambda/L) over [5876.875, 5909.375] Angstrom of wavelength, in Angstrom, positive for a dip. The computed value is 3.6 Angstrom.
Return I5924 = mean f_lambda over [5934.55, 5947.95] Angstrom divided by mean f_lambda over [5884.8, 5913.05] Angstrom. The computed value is 1.12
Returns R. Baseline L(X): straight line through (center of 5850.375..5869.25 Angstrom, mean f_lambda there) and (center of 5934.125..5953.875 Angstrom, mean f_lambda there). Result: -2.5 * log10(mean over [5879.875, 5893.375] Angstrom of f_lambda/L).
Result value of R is 0.15 mag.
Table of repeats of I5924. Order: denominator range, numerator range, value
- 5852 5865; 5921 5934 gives 1.01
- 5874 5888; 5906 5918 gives 1.05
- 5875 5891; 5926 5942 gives 1.10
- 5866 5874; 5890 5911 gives 0.88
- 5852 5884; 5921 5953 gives 1.01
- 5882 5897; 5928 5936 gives 1.22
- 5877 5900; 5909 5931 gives 1.14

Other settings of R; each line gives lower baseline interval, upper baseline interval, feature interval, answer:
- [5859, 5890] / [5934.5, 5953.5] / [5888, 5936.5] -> 0.042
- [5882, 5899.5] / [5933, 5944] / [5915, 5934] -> -0.042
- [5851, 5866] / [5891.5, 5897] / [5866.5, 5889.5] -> -0.092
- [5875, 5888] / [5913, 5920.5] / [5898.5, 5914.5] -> 0.010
